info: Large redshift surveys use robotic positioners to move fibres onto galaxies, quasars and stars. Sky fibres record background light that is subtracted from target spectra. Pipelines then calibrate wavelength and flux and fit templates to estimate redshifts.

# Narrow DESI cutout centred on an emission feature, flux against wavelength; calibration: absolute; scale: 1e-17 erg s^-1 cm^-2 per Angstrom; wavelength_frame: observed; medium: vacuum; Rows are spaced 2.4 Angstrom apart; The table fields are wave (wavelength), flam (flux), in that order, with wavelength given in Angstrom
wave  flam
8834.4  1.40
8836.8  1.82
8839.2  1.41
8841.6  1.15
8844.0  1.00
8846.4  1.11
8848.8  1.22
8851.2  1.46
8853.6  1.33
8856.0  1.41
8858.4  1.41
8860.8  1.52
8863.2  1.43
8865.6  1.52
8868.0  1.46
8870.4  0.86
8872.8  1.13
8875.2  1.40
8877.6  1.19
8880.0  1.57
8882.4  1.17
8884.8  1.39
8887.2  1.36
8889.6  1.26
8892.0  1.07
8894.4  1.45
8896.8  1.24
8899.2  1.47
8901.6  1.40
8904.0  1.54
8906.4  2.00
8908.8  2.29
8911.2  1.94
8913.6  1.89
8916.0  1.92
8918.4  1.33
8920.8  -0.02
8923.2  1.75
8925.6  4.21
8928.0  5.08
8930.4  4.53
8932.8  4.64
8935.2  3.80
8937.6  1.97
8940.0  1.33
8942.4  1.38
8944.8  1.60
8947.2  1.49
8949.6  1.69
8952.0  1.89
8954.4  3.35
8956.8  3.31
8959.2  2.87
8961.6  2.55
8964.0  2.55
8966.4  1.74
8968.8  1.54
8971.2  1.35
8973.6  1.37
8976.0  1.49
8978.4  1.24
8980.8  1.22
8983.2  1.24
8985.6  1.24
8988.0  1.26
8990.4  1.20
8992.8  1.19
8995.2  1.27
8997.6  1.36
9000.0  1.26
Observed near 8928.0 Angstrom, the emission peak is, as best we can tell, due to Halpha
